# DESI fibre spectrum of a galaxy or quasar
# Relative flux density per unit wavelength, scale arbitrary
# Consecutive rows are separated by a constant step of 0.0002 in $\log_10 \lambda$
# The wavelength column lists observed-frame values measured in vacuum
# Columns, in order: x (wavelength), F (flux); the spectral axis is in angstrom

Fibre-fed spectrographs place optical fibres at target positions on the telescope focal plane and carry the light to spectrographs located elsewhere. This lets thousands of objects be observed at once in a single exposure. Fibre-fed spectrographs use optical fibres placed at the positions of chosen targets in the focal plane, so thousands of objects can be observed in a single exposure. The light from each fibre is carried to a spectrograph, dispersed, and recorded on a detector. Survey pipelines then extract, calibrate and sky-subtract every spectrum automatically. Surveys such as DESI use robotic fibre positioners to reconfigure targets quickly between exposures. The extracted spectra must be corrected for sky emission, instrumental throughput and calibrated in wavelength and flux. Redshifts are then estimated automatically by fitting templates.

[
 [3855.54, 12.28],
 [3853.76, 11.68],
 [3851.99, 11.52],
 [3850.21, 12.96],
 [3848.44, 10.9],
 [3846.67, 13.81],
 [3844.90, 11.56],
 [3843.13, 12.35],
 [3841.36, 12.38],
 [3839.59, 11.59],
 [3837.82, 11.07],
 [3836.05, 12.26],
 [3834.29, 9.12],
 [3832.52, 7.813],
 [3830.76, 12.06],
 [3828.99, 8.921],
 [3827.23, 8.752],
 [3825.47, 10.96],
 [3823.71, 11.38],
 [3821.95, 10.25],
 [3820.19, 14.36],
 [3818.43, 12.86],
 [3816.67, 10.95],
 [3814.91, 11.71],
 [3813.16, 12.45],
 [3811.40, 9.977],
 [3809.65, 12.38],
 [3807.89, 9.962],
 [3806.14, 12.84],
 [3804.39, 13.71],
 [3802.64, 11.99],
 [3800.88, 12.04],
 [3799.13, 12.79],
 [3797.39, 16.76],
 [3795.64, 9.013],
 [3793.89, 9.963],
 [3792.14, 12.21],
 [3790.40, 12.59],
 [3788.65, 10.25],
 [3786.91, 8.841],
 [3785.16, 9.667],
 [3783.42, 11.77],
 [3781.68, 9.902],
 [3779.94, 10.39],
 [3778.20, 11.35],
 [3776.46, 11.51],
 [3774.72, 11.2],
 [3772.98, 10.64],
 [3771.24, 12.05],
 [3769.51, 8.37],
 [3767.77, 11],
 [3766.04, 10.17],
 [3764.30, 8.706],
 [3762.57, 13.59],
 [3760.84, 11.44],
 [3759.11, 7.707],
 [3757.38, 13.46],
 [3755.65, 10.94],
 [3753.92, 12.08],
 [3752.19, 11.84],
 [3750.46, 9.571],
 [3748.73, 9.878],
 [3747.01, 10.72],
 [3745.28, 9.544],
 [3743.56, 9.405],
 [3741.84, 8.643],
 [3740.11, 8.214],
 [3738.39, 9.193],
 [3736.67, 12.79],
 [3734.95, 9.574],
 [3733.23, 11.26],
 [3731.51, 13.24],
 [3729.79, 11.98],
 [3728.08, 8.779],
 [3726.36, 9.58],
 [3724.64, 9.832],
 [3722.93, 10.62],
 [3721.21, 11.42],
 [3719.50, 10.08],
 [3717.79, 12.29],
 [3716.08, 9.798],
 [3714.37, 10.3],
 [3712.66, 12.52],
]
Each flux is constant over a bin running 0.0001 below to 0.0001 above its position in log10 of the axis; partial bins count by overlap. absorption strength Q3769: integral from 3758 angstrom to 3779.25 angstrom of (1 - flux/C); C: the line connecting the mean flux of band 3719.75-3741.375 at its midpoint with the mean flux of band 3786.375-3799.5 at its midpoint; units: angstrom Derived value 0.9 angstrom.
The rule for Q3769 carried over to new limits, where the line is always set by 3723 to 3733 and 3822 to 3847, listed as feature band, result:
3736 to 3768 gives 0.94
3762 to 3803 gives -1.02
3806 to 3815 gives -0.47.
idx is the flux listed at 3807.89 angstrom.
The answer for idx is 9.962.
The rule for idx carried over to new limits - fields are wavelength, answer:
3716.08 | 9.798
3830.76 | 12.06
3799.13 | 12.79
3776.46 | 11.51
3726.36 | 9.58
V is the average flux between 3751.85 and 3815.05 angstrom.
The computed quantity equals 11.3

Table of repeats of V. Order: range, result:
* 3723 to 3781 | 10.6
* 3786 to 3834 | 11.4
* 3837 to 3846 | 11.8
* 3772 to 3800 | 11.2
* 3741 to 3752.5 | 9.86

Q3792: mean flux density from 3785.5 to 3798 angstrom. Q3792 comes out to 11.2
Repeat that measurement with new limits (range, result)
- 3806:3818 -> 11.4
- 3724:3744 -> 10.2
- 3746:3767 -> 10.8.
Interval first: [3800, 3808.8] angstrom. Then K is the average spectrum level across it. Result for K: 12.1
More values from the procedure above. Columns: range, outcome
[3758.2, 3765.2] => 10.4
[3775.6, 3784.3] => 11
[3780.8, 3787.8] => 10.1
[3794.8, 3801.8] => 12.7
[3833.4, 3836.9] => 10.7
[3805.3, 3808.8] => 11.4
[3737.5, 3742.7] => 8.7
